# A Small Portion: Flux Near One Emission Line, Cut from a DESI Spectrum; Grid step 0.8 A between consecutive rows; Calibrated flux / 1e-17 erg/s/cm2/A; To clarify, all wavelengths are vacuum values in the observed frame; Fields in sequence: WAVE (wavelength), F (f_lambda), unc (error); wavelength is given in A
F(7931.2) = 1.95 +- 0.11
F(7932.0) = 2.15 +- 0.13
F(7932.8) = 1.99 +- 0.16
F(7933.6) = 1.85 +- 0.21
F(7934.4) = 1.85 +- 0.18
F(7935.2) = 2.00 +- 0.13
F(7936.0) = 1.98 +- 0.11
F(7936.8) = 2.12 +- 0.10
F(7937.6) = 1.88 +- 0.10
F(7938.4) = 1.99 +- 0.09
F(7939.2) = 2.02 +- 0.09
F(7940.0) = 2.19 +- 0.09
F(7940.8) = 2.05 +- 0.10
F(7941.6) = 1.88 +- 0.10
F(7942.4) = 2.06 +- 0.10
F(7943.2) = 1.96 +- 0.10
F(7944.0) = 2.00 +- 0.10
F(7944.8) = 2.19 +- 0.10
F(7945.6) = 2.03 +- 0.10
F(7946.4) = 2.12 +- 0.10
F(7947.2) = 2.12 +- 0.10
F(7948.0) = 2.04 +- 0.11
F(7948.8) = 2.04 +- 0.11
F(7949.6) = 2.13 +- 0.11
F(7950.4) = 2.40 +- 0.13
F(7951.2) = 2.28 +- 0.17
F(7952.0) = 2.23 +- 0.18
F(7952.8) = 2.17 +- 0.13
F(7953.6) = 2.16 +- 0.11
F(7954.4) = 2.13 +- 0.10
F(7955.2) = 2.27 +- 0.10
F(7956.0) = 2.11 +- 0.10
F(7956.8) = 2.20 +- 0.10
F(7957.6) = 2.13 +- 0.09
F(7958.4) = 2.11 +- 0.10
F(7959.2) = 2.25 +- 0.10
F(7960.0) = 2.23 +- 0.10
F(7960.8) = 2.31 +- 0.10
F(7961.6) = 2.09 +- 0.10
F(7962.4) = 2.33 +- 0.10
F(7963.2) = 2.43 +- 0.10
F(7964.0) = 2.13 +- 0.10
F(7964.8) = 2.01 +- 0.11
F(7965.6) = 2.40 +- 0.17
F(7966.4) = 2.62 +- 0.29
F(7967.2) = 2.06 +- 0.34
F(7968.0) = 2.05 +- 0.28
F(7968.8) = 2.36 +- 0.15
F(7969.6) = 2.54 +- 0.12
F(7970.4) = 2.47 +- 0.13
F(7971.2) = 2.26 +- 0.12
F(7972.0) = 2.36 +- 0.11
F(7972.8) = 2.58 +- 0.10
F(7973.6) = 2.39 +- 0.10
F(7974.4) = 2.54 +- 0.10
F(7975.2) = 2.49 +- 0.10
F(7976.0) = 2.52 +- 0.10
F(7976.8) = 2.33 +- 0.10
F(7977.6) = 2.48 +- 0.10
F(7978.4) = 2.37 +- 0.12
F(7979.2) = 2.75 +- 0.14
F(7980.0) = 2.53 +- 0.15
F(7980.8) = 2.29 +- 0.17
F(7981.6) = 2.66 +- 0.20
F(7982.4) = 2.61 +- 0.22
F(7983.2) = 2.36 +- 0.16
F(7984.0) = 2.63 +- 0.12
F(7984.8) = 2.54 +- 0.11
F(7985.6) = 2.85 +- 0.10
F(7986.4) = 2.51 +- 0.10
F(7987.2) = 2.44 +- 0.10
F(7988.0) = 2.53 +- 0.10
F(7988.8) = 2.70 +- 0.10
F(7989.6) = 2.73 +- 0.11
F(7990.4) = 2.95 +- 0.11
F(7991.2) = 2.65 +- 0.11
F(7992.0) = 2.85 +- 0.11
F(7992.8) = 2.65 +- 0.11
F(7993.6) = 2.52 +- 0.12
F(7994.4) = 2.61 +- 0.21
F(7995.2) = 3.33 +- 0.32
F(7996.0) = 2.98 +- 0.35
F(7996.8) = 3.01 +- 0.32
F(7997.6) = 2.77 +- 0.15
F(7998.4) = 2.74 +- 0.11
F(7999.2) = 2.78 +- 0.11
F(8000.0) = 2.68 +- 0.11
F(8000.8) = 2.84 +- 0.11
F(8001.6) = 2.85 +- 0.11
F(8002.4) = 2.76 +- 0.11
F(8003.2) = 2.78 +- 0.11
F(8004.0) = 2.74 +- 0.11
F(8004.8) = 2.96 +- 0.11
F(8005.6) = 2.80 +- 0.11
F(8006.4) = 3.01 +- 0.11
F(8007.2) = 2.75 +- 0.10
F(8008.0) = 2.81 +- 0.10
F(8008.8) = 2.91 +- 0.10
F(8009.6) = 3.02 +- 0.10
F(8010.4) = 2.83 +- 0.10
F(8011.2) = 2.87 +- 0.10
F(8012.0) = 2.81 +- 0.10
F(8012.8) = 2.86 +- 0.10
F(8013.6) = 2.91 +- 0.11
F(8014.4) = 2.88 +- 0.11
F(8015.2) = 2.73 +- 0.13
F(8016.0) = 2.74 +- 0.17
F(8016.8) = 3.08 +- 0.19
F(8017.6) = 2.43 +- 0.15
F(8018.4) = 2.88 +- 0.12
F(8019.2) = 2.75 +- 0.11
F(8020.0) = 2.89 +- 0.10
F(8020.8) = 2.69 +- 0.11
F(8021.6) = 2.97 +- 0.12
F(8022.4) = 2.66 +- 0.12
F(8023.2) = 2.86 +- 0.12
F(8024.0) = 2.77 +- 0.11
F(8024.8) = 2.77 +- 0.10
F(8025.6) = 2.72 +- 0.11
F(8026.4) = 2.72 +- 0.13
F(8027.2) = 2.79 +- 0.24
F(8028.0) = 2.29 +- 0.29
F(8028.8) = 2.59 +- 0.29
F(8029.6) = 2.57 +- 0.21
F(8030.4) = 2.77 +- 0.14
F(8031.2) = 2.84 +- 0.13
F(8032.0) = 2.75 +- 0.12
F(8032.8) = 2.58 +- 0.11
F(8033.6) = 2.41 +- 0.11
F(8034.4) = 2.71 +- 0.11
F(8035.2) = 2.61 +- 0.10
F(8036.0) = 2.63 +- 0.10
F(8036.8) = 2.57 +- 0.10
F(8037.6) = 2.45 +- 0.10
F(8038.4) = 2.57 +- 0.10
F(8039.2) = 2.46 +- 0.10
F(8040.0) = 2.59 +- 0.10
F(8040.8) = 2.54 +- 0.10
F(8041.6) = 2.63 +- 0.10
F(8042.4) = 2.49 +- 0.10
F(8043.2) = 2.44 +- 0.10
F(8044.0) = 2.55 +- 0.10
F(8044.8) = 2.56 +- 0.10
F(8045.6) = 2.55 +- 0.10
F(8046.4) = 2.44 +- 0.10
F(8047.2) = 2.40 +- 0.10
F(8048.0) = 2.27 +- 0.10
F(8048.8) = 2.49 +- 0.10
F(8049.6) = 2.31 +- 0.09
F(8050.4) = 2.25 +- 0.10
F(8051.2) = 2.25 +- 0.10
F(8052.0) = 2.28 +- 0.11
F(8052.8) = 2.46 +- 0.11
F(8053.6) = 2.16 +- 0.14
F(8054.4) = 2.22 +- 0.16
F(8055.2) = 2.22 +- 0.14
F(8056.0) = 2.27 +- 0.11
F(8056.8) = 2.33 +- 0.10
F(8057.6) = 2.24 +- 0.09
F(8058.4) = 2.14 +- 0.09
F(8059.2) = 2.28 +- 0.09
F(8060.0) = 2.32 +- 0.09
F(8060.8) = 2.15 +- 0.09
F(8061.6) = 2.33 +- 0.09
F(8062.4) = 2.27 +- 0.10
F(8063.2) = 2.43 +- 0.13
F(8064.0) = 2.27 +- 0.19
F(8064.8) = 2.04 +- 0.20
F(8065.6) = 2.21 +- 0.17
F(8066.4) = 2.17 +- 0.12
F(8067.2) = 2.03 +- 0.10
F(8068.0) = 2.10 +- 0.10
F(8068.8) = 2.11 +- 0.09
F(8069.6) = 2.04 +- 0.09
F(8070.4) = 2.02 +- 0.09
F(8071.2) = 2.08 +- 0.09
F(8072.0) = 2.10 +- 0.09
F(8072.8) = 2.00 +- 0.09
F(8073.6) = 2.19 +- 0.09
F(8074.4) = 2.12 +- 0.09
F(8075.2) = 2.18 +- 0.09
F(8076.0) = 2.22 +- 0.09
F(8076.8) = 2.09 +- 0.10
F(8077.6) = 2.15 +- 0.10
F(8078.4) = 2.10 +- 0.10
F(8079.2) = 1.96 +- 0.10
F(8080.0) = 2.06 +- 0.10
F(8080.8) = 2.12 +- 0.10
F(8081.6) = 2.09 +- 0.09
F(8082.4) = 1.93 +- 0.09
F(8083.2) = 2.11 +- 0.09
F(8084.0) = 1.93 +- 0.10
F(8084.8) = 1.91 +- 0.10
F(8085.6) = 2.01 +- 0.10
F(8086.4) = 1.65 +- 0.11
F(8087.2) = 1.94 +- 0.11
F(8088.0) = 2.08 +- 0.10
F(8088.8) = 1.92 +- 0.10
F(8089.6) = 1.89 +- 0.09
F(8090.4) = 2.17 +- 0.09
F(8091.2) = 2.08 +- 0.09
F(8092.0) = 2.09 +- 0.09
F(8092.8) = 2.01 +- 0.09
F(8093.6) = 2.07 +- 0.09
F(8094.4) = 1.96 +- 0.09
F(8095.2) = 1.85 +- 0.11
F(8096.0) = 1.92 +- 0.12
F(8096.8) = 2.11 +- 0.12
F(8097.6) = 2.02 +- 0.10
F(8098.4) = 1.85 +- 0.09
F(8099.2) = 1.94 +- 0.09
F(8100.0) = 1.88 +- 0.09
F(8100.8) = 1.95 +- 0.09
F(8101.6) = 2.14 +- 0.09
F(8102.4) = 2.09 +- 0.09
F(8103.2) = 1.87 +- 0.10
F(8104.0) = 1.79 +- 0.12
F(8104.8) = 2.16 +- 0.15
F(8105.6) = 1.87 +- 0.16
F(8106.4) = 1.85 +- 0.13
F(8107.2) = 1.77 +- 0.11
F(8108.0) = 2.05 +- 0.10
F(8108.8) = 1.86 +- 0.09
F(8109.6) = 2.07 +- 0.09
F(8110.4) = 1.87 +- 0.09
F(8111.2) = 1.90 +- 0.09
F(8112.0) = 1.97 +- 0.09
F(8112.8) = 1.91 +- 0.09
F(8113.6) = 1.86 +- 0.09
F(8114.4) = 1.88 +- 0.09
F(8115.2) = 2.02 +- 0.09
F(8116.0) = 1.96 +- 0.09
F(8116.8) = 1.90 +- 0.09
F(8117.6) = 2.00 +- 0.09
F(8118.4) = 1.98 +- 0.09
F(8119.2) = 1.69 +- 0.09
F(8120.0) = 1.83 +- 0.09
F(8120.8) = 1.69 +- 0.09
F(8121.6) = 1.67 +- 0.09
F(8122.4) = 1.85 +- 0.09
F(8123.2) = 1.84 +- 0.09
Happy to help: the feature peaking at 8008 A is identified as Mg II 2798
